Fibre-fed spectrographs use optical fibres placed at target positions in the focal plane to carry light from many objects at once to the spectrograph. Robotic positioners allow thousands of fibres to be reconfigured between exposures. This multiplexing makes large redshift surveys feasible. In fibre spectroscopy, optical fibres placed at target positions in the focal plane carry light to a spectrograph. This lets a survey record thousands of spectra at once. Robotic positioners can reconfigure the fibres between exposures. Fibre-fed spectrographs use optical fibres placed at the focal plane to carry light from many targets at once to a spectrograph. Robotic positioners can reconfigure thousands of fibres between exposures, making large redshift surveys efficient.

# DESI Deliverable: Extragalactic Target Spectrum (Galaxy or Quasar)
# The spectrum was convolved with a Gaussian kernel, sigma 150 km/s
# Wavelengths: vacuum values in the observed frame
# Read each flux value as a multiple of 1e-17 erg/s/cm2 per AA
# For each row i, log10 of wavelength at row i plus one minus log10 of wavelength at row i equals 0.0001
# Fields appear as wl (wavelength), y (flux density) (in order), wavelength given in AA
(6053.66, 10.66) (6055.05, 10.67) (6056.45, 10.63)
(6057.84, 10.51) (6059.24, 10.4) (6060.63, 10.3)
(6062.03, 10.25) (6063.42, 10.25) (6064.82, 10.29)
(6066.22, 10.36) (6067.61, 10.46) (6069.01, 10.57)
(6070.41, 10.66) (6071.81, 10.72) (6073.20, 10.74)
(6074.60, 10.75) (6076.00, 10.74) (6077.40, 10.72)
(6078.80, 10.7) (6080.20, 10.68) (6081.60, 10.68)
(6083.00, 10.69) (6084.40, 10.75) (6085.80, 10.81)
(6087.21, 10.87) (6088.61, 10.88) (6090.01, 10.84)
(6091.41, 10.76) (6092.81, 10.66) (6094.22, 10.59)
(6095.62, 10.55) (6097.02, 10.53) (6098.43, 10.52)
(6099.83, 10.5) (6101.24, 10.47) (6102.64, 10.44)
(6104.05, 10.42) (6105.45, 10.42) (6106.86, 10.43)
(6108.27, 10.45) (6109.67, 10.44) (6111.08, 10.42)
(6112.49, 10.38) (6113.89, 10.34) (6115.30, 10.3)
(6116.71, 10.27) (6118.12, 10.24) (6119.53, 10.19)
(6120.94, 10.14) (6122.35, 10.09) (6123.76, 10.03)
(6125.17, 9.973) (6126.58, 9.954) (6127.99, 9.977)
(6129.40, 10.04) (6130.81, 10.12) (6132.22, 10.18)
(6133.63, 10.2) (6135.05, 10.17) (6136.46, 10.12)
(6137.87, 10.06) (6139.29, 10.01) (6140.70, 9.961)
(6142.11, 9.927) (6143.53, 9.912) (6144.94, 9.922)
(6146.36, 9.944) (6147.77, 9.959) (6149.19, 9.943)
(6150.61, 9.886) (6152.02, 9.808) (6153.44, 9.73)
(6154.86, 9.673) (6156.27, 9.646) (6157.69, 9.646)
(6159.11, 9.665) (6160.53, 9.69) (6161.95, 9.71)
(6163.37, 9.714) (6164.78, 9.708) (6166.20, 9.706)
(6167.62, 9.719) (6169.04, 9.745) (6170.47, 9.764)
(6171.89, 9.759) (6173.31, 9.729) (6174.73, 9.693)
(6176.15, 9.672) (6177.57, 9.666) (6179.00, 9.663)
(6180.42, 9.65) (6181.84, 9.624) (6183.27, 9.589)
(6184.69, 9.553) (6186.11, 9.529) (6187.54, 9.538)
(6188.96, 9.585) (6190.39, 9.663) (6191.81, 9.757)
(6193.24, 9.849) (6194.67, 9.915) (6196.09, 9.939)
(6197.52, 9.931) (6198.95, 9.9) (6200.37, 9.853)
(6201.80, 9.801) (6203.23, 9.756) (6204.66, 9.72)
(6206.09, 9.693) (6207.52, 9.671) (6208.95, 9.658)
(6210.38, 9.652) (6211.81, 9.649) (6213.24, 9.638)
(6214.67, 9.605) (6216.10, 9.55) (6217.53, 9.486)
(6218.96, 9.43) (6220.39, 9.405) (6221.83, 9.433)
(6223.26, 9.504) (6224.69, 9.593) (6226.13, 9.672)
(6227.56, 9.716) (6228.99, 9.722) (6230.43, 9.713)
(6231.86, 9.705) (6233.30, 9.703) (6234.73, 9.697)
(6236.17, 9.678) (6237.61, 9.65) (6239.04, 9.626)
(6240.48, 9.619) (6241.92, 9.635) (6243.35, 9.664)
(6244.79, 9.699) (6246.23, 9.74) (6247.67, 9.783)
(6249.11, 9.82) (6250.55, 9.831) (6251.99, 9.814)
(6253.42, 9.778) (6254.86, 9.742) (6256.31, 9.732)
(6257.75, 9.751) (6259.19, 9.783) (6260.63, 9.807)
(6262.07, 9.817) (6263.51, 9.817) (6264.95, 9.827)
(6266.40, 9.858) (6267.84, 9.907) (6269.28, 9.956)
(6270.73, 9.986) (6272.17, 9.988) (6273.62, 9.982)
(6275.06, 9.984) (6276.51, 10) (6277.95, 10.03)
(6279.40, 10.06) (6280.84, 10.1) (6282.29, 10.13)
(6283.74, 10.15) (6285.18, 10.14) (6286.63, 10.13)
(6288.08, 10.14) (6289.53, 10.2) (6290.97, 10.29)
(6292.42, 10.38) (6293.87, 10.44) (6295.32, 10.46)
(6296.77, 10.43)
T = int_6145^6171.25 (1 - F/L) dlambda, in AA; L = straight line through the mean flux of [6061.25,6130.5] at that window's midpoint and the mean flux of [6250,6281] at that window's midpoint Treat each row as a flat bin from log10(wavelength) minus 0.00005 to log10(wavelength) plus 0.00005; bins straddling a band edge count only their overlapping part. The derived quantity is 1.3 AA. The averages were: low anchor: 10.5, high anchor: 9.89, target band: 9.76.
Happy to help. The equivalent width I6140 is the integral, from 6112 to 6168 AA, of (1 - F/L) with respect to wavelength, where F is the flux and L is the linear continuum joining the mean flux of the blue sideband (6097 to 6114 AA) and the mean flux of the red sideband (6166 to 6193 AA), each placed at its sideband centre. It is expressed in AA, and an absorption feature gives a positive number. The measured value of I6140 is 0.64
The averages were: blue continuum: 10.4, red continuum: 9.66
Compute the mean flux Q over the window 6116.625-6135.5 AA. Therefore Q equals 10.1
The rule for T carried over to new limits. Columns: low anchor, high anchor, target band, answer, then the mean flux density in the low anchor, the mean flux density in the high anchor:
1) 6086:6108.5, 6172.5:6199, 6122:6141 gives 0.33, 10.6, 9.7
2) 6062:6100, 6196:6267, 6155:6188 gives 1.33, 10.6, 9.7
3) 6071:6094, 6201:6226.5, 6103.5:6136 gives 0.62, 10.7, 9.6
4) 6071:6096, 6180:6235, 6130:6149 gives 0.40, 10.7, 9.67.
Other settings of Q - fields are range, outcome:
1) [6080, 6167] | 10.2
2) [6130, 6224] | 9.76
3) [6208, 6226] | 9.56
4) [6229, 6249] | 9.69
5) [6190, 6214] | 9.77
